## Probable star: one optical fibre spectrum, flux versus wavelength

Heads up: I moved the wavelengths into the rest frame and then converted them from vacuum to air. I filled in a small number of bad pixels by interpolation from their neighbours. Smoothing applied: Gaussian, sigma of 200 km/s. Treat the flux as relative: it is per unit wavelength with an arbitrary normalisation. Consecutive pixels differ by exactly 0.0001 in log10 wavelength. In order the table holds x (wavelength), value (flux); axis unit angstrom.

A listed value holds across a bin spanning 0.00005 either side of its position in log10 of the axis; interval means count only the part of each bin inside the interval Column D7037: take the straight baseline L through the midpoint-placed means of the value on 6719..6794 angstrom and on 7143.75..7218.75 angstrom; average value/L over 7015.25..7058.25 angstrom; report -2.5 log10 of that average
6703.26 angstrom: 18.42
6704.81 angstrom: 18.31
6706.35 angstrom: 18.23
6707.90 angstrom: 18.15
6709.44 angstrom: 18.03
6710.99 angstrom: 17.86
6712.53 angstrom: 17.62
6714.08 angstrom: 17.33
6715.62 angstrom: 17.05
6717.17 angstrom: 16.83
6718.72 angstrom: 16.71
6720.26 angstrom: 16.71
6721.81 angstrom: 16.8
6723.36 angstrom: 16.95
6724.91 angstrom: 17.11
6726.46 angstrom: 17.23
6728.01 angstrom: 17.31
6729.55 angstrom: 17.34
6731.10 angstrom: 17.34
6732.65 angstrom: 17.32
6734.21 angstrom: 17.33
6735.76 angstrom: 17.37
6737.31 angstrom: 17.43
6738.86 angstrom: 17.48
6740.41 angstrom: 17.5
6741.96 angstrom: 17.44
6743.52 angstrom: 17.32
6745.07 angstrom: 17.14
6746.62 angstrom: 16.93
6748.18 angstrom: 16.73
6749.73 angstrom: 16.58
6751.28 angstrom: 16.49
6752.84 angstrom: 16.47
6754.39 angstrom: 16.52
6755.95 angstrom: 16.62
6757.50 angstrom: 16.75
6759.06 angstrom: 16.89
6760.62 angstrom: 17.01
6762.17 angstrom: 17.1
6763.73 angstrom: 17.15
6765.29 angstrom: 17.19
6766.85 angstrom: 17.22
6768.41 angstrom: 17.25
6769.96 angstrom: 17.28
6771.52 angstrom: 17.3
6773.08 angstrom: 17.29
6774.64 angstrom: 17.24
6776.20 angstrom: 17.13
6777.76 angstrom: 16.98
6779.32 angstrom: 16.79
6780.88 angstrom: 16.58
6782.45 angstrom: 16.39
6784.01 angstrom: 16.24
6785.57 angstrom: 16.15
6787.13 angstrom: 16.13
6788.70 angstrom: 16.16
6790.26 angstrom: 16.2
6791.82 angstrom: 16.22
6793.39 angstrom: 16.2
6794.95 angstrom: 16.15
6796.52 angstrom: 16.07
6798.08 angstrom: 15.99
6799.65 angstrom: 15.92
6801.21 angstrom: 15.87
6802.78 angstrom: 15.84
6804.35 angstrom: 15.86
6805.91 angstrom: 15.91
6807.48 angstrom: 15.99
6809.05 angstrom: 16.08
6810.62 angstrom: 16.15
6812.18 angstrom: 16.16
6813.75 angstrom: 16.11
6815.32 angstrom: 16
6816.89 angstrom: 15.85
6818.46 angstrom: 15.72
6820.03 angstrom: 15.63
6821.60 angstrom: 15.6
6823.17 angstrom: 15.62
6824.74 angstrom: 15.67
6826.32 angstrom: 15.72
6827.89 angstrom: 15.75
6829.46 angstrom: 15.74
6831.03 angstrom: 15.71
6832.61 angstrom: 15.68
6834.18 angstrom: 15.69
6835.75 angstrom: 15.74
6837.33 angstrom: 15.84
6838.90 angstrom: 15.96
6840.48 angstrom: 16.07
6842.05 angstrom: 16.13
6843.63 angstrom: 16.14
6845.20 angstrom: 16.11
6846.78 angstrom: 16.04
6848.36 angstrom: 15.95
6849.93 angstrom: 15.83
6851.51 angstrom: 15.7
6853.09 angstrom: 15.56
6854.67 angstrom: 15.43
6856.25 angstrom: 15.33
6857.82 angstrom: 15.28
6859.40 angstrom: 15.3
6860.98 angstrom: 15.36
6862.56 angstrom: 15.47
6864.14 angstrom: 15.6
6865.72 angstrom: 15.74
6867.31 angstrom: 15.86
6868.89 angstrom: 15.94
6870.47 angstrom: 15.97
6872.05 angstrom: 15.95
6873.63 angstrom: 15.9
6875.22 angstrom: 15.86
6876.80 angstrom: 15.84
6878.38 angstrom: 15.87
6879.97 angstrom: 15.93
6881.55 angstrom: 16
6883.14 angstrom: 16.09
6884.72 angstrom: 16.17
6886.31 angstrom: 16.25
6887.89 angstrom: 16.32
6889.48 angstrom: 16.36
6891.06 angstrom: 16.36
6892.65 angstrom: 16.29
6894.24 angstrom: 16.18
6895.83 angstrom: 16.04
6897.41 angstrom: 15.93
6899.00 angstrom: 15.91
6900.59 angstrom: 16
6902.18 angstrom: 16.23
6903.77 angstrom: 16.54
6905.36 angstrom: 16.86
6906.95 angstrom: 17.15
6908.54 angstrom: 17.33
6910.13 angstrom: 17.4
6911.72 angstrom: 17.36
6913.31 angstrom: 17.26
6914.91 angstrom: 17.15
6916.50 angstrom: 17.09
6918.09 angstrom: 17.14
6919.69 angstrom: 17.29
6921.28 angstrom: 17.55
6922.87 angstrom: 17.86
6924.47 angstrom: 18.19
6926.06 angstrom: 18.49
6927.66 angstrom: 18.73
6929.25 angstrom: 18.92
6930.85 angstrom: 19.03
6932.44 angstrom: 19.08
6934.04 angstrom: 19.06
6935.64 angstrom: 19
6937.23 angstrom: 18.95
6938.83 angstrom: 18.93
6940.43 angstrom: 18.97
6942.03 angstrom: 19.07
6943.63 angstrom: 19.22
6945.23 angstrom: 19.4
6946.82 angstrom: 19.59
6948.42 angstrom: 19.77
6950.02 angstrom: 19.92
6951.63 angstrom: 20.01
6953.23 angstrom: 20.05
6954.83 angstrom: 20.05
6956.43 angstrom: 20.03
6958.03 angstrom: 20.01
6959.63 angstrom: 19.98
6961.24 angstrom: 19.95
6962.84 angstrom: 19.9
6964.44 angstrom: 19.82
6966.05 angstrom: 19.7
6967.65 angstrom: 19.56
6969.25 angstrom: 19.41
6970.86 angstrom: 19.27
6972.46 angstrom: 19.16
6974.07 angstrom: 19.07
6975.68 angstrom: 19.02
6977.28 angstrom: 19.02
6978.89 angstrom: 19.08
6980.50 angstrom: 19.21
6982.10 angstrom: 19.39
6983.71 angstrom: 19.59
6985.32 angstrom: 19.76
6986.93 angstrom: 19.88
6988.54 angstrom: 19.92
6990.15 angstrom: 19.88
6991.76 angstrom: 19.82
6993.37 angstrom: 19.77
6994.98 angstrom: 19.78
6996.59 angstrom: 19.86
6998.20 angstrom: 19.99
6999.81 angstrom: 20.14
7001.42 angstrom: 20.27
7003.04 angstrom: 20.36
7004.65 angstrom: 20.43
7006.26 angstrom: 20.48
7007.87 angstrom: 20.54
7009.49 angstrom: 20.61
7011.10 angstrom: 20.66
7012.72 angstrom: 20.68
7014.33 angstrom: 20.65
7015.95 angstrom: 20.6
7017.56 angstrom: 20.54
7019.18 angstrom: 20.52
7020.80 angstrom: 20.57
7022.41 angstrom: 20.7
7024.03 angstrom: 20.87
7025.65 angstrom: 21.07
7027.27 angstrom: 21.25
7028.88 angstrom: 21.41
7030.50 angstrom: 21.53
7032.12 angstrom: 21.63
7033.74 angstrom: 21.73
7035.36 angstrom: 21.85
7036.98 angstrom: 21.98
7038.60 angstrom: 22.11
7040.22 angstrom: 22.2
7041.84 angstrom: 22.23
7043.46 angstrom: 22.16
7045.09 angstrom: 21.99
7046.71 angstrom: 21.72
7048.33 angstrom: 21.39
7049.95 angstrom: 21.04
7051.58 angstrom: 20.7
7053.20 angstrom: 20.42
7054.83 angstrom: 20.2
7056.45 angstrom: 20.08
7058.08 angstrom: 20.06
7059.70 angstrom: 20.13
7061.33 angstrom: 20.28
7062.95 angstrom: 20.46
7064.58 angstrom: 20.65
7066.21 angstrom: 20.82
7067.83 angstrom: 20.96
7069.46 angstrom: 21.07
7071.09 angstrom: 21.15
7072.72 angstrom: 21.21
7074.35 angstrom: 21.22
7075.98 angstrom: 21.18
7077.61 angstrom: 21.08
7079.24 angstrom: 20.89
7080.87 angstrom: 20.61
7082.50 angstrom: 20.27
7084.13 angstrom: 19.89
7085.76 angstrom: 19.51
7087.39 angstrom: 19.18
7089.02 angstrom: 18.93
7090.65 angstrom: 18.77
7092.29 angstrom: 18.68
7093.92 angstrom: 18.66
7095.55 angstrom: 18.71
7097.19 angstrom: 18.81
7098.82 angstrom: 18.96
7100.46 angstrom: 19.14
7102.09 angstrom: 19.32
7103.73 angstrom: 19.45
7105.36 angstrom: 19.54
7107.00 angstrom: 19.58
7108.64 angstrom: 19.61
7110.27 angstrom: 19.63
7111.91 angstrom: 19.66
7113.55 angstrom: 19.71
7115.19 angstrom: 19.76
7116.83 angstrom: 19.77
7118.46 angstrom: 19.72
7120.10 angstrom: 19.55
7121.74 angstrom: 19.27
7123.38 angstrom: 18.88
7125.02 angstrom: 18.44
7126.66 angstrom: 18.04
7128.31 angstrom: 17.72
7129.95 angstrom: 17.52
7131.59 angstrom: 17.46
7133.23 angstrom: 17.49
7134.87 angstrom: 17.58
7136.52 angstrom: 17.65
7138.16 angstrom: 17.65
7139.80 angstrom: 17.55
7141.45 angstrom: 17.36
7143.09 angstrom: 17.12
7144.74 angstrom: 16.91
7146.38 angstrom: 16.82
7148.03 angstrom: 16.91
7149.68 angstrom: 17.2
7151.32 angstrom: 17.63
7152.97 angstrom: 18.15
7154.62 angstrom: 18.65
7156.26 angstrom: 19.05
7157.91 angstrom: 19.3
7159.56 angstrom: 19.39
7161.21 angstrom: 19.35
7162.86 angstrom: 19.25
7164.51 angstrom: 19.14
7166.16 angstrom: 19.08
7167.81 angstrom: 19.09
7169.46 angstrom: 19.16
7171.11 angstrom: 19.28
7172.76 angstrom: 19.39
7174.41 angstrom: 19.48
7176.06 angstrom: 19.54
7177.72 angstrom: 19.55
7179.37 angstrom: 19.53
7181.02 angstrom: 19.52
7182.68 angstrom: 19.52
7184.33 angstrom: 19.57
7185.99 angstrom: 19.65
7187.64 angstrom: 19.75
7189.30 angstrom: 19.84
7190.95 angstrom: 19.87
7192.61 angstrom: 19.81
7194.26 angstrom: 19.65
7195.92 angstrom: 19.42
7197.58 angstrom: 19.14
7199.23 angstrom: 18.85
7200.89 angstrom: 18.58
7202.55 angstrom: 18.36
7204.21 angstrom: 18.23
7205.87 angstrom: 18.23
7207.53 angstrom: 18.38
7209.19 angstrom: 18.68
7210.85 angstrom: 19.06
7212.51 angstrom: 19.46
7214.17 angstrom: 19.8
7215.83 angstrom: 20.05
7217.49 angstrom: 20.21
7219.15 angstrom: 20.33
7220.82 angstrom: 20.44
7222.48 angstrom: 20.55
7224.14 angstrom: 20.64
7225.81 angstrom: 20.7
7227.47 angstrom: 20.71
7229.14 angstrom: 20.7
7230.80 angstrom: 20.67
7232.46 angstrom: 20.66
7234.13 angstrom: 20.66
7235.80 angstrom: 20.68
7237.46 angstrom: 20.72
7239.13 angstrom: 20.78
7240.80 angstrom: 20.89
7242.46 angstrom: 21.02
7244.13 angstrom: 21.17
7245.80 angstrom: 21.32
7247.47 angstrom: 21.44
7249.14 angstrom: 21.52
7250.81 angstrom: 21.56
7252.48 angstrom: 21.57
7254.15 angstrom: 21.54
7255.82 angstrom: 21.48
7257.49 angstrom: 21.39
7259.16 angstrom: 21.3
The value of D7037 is -0.16 mag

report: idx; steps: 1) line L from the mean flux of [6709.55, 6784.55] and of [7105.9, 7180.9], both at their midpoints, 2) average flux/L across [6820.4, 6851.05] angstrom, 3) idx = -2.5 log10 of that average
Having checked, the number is 0.10 mag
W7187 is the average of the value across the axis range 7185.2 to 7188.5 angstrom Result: 19.7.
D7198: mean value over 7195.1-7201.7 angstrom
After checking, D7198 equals 19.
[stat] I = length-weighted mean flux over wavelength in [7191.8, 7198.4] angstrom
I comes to 19.5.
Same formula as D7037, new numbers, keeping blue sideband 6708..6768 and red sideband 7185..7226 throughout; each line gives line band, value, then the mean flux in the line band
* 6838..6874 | 0.13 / 15.8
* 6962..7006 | -0.08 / 19.7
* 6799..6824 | 0.10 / 15.9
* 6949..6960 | -0.10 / 20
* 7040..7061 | -0.13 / 21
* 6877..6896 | 0.11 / 16.1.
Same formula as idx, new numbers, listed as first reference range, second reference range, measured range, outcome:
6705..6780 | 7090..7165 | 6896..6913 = 0.07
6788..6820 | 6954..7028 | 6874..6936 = 0.07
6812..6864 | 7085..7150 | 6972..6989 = -0.13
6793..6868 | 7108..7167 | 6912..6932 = -0.08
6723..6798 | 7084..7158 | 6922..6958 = -0.09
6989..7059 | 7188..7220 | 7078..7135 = 0.05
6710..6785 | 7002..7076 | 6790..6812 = 0.11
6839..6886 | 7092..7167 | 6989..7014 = -0.17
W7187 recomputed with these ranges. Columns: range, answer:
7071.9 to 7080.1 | 21.1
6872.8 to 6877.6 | 15.9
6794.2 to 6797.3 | 16.1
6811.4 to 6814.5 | 16.2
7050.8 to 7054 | 20.6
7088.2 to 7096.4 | 18.7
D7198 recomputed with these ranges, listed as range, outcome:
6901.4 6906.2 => 16.5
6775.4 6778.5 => 17.1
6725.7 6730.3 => 17.3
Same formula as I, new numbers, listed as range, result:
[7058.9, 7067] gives 20.5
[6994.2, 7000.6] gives 20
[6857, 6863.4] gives 15.4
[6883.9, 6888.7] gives 16.3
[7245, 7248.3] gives 21.4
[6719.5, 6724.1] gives 16.8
